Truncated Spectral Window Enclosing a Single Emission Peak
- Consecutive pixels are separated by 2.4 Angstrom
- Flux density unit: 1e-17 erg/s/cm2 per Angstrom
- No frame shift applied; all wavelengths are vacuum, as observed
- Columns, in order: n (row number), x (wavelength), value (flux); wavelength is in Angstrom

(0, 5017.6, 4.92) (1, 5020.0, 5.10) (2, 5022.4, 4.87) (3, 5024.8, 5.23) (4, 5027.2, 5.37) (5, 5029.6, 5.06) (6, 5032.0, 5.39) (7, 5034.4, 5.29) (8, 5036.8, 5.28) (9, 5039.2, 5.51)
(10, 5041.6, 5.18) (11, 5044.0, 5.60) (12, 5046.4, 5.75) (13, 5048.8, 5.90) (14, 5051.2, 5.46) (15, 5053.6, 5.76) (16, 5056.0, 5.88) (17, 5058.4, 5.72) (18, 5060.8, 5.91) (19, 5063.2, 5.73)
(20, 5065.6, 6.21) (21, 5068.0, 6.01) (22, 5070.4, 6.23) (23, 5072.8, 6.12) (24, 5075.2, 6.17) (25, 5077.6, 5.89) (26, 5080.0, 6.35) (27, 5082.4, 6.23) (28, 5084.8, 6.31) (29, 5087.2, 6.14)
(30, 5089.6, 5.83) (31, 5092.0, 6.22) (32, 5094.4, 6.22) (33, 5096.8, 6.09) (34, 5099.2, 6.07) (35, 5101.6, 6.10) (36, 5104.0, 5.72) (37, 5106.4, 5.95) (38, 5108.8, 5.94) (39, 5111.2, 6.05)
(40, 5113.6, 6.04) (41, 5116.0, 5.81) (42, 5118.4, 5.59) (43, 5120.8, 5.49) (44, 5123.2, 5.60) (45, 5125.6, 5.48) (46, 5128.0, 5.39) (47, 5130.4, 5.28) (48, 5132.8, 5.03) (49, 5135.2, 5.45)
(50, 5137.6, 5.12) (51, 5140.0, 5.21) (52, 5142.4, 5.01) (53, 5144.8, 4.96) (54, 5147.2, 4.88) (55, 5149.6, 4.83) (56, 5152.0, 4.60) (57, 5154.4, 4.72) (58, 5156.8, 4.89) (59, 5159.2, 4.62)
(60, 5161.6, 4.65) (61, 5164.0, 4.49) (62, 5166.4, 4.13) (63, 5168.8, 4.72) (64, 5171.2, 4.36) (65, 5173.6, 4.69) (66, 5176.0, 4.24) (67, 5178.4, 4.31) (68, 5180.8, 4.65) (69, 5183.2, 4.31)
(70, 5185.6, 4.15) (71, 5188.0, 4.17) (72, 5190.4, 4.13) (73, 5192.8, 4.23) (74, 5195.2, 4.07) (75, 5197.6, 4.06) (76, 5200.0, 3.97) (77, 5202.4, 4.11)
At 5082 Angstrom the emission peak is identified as C III]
